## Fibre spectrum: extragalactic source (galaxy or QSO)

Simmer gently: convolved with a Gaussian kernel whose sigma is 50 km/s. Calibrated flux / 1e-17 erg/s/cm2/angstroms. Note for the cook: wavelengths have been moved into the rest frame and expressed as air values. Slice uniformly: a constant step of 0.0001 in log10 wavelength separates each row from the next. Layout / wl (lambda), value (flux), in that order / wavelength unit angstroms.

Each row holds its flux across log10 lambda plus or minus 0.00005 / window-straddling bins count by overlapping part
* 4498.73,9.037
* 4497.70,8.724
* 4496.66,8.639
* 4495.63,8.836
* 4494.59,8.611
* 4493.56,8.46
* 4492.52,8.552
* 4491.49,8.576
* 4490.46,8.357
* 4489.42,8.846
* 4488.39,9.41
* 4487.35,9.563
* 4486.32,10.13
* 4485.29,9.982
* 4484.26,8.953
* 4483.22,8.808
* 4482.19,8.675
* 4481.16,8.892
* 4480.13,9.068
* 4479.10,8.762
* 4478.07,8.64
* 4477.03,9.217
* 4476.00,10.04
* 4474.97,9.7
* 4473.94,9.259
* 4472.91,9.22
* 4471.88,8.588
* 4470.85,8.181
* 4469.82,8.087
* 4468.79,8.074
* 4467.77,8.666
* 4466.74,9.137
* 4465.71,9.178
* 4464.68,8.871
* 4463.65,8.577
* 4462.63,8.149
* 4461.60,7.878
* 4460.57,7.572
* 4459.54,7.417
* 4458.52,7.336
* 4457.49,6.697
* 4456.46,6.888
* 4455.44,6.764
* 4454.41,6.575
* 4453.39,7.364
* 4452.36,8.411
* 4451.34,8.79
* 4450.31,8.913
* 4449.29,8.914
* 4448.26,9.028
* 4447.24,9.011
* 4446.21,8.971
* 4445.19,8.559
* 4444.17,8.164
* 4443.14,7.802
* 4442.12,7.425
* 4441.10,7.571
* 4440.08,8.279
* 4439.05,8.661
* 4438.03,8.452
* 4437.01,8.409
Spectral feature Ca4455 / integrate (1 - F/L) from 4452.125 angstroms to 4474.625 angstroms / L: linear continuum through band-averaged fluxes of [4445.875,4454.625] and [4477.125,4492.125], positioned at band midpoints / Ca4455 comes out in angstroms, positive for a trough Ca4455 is 1.7 angstroms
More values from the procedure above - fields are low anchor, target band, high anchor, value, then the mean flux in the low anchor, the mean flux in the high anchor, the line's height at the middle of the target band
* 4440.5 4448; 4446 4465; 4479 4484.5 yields 1.0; 8.25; 8.86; 8.43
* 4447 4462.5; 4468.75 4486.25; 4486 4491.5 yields -0.6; 7.82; 9.16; 8.72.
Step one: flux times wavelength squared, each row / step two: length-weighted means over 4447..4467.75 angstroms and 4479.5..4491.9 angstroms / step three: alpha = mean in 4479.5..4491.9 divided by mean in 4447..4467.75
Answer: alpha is 1.14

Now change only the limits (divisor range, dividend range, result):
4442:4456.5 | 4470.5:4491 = 1.13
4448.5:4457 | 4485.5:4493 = 1.18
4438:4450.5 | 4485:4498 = 1.09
